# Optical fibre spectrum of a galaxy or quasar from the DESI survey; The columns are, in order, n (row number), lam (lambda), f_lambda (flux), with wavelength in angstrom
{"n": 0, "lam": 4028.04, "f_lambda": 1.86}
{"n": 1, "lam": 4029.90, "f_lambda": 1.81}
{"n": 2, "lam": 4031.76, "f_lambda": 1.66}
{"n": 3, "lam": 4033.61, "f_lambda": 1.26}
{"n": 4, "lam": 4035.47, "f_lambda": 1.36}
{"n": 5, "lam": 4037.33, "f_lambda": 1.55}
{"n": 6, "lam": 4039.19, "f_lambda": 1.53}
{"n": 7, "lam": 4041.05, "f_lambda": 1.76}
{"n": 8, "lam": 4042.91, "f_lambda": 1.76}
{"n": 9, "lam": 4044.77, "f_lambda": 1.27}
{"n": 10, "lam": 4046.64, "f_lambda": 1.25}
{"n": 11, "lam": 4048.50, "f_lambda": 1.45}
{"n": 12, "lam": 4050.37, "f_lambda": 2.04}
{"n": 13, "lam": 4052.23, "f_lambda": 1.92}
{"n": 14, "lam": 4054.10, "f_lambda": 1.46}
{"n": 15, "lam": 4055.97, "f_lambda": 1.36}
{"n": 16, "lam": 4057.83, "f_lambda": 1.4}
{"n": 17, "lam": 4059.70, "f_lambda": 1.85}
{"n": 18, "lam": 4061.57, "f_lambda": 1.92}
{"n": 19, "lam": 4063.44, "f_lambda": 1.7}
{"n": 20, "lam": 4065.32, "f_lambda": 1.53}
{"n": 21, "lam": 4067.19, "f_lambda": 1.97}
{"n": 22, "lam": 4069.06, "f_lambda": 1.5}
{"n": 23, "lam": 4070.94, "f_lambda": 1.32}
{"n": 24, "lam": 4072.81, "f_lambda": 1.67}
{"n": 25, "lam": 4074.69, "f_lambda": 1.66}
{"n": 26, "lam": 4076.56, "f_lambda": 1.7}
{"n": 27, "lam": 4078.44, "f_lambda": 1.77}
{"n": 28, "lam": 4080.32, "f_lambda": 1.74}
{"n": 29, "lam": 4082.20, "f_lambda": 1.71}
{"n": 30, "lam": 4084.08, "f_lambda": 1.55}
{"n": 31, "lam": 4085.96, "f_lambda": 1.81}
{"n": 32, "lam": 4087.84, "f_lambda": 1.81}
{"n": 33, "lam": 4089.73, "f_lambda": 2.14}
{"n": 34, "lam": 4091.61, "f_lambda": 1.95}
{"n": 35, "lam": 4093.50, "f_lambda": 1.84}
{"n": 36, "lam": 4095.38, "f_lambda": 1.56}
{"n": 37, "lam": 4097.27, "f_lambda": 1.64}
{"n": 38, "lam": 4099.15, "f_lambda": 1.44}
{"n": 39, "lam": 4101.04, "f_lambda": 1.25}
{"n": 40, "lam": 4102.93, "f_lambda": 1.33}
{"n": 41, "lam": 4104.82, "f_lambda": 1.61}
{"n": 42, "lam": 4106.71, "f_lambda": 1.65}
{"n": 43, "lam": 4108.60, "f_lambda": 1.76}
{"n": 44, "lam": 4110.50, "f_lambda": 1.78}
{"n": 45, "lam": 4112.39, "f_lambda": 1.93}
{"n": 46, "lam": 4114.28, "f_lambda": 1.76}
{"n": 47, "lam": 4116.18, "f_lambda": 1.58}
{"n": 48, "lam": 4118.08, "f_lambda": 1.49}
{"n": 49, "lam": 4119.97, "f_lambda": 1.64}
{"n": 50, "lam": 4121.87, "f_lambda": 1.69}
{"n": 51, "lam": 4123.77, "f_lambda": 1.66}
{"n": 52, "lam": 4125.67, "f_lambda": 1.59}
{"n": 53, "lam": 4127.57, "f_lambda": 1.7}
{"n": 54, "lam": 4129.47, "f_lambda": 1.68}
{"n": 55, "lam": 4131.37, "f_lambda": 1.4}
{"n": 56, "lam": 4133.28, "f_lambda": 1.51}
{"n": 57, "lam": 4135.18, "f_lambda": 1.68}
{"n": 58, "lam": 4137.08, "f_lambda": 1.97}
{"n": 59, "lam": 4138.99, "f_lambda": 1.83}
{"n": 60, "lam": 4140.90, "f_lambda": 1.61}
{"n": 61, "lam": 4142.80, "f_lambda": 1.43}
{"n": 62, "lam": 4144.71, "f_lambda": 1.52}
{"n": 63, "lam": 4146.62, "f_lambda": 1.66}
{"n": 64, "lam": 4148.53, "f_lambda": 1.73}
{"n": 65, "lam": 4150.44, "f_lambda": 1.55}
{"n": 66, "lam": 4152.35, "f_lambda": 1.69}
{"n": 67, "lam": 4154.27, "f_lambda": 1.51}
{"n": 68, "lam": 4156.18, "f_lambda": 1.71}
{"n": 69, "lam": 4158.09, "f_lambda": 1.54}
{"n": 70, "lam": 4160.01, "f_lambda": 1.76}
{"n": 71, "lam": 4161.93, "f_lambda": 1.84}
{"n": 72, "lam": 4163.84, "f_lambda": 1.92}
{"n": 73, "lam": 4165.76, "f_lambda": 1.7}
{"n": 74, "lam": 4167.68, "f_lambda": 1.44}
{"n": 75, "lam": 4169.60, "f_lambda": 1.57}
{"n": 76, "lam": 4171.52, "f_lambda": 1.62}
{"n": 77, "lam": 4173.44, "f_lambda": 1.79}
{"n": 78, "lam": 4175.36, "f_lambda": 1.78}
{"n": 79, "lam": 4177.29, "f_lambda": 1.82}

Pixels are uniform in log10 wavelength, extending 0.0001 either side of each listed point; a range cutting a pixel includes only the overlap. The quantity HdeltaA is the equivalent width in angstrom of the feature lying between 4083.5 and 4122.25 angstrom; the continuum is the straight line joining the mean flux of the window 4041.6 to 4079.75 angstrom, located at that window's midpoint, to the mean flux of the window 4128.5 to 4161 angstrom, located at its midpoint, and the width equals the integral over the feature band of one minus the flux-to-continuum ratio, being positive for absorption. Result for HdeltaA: -1.1 angstrom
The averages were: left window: 1.63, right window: 1.63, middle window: 1.68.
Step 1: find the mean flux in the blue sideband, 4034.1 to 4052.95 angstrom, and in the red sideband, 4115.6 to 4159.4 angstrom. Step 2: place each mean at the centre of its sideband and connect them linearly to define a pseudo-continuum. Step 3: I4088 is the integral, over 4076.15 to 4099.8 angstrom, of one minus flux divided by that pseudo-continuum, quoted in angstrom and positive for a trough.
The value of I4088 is -2.2 angstrom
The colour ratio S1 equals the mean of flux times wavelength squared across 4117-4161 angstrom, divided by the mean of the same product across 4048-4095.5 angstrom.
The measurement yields 0.99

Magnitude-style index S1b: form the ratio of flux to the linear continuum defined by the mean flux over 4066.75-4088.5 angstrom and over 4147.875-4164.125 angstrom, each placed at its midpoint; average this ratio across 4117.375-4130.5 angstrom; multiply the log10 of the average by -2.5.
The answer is 0.029 mag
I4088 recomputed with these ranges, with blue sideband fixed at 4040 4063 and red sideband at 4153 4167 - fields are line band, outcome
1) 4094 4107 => 1.2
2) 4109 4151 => 0.6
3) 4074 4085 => -0.3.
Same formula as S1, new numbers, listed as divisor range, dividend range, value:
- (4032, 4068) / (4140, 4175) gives 1.09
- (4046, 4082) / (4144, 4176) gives 1.06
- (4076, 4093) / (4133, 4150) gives 0.95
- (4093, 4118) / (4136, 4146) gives 1.05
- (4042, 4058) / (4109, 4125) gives 1.13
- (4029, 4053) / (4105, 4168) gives 1.10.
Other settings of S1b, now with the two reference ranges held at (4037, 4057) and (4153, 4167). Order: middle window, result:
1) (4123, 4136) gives 0.05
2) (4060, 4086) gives -0.05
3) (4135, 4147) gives 0.01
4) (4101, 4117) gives 0.00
